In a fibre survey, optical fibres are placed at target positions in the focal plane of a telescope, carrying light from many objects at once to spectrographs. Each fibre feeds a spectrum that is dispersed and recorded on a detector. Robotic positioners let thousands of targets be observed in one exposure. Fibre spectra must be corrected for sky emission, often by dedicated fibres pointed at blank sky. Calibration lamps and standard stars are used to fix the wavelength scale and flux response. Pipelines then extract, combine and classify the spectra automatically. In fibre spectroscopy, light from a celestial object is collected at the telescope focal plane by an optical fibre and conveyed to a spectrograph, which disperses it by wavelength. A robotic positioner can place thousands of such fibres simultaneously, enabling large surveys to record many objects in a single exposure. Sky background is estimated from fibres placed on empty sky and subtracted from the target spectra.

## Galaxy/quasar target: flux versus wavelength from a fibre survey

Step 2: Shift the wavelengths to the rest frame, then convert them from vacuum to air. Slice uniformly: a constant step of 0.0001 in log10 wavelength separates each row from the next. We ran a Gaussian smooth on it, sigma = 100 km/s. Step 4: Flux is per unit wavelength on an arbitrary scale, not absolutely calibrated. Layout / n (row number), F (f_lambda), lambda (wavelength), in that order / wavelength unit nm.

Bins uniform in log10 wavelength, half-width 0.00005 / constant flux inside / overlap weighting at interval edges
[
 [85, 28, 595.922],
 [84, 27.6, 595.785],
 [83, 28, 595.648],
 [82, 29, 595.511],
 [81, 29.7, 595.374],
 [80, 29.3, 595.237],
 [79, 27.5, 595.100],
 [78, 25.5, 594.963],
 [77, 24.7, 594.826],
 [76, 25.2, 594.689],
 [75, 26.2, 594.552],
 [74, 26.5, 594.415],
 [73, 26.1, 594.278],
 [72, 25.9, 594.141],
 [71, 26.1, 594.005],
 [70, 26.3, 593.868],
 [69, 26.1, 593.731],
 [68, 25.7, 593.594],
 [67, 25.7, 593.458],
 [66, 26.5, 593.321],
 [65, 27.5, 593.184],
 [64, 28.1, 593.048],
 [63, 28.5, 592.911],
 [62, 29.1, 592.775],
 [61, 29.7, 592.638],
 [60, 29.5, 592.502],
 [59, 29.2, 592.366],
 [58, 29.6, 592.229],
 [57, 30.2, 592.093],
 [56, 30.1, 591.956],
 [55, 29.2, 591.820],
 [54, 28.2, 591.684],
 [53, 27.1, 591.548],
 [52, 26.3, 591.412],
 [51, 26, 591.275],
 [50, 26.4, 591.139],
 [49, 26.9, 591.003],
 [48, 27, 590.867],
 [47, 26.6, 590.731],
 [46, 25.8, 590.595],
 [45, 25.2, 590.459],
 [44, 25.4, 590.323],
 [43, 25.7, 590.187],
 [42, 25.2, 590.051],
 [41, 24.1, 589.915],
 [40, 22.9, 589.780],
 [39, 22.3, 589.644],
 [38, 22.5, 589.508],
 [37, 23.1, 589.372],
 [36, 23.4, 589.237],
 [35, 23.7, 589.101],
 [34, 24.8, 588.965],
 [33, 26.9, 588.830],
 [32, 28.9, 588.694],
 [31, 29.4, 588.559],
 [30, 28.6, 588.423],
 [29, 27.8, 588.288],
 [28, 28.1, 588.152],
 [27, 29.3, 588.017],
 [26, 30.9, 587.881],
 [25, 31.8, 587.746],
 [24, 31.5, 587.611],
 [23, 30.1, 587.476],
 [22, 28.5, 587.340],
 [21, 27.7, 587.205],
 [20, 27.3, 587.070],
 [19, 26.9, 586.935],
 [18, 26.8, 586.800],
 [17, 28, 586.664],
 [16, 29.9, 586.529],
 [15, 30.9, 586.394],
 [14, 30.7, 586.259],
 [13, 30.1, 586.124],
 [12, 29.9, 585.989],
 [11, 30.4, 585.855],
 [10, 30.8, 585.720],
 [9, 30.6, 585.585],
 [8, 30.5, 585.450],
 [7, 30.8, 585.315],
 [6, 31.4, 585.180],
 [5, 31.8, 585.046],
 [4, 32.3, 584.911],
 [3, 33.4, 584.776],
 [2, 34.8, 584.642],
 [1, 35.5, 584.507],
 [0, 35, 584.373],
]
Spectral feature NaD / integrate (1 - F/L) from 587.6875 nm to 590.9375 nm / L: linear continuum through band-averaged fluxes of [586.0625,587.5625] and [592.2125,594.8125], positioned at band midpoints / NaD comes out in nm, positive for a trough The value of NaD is 0.23 nm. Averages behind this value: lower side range 28.8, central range 26.2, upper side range 27.1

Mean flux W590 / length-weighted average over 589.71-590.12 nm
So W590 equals 24.1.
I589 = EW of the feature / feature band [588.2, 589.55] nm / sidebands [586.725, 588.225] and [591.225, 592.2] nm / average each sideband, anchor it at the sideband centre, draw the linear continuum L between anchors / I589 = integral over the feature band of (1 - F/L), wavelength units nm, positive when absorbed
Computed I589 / 0.128 nm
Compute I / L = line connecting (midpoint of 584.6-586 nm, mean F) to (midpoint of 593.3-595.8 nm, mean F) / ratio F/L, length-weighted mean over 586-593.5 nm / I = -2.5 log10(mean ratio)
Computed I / 0.06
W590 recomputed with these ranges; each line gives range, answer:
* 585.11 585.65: 30.8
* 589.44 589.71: 22.4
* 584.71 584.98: 32.8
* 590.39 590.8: 25.9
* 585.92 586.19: 30.1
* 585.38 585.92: 30.5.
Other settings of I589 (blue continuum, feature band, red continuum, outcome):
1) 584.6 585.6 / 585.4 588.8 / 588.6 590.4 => -0.10 nm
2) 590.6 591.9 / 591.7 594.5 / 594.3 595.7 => -0.07 nm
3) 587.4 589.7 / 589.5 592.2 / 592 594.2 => 0.12 nm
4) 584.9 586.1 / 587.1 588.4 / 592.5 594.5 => 0.02 nm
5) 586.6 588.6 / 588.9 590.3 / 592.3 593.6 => 0.23 nm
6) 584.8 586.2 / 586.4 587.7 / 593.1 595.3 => 0.06 nm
